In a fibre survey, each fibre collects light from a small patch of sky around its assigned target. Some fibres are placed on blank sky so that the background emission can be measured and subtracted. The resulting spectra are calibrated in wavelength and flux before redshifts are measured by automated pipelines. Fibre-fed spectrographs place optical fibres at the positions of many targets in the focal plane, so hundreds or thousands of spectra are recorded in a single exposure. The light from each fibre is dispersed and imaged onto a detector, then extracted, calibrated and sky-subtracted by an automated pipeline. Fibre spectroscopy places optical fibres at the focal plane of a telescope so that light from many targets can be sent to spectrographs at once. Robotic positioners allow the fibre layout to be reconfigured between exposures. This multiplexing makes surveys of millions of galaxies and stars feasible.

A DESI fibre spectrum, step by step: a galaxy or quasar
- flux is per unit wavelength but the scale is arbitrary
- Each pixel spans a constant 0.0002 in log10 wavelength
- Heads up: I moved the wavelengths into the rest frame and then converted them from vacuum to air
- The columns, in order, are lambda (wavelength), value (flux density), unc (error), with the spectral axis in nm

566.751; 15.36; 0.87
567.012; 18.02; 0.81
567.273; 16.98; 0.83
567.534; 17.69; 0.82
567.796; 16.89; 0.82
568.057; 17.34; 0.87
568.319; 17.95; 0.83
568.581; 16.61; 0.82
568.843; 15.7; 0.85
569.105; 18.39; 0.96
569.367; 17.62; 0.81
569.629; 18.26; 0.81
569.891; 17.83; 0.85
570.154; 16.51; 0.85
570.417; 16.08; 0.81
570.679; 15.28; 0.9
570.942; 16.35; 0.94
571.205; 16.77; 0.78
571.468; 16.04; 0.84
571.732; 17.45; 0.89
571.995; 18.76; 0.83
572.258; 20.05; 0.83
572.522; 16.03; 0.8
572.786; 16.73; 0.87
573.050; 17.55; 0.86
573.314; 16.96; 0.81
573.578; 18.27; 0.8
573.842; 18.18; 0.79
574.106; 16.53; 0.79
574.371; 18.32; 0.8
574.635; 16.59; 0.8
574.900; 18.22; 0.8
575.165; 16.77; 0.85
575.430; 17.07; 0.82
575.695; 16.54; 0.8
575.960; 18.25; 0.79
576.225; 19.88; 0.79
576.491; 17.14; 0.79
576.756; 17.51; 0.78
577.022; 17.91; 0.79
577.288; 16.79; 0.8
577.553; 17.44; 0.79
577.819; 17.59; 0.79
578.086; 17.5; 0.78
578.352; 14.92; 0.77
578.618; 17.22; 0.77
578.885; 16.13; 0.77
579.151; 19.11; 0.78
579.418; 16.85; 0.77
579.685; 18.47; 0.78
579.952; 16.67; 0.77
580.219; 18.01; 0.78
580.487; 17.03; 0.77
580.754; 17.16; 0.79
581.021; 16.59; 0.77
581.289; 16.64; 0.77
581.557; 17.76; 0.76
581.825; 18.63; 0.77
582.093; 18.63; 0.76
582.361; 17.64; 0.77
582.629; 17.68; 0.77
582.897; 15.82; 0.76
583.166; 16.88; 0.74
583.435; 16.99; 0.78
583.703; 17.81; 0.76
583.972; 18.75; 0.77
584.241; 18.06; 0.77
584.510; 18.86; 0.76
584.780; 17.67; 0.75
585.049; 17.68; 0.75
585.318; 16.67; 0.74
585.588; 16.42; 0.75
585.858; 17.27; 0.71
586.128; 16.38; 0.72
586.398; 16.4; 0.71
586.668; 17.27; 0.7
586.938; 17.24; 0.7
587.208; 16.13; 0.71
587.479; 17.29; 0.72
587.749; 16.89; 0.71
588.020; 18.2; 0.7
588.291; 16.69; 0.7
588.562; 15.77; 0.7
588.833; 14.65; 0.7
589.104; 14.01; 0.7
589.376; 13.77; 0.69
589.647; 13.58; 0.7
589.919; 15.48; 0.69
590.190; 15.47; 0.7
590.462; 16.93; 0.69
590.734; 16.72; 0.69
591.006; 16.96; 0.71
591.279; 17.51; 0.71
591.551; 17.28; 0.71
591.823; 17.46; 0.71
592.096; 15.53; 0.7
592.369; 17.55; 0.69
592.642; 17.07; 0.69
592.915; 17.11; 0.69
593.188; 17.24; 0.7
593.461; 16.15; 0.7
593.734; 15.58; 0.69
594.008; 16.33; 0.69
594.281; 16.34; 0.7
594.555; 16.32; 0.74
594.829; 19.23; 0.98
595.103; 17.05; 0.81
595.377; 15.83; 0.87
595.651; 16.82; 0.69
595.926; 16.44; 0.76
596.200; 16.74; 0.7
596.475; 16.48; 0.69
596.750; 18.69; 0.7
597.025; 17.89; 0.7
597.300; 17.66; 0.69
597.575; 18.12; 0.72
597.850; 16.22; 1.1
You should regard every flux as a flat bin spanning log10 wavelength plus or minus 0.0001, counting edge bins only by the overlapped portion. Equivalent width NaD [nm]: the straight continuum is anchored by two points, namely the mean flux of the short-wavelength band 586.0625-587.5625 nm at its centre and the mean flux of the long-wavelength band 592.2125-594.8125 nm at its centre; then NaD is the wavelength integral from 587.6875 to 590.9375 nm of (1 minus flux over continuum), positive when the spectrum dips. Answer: 0.21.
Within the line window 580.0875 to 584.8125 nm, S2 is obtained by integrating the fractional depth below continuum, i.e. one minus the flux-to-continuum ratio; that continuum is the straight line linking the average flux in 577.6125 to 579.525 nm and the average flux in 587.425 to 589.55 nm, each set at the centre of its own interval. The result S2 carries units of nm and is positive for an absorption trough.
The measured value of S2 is -0.29 nm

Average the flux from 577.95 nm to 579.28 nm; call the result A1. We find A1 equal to 17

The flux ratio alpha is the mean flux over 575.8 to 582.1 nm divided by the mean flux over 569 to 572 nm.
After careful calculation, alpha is 1.03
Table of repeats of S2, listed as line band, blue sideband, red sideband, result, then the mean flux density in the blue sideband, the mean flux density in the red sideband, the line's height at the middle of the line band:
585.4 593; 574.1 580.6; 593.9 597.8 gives 0.37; 17.4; 17.1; 17.2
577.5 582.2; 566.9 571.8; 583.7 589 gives -0.08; 17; 17.1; 17.1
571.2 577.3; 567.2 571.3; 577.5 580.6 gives -0.15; 17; 17.2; 17.1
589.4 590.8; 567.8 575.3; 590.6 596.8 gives 0.12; 17.2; 16.9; 16.9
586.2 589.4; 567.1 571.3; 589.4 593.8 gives 0.05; 17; 16.4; 16.5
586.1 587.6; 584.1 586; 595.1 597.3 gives 0.05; 17.5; 17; 17.4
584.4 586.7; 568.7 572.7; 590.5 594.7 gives -0.04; 17.1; 16.8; 16.9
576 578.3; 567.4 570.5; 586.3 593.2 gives -0.10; 17.3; 16.4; 16.9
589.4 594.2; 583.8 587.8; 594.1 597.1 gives 0.20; 17.3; 17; 17.1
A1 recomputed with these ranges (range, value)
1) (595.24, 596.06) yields 16.4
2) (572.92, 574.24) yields 17.5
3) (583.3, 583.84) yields 17.4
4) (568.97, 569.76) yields 18.1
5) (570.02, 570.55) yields 16.3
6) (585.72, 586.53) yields 16.7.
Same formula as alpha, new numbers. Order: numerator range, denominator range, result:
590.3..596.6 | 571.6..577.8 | 0.95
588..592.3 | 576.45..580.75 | 0.92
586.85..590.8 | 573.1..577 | 0.90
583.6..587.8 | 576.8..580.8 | 1.00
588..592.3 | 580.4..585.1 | 0.91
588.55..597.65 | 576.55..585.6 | 0.95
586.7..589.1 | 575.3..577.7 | 0.94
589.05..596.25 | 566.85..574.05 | 0.95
